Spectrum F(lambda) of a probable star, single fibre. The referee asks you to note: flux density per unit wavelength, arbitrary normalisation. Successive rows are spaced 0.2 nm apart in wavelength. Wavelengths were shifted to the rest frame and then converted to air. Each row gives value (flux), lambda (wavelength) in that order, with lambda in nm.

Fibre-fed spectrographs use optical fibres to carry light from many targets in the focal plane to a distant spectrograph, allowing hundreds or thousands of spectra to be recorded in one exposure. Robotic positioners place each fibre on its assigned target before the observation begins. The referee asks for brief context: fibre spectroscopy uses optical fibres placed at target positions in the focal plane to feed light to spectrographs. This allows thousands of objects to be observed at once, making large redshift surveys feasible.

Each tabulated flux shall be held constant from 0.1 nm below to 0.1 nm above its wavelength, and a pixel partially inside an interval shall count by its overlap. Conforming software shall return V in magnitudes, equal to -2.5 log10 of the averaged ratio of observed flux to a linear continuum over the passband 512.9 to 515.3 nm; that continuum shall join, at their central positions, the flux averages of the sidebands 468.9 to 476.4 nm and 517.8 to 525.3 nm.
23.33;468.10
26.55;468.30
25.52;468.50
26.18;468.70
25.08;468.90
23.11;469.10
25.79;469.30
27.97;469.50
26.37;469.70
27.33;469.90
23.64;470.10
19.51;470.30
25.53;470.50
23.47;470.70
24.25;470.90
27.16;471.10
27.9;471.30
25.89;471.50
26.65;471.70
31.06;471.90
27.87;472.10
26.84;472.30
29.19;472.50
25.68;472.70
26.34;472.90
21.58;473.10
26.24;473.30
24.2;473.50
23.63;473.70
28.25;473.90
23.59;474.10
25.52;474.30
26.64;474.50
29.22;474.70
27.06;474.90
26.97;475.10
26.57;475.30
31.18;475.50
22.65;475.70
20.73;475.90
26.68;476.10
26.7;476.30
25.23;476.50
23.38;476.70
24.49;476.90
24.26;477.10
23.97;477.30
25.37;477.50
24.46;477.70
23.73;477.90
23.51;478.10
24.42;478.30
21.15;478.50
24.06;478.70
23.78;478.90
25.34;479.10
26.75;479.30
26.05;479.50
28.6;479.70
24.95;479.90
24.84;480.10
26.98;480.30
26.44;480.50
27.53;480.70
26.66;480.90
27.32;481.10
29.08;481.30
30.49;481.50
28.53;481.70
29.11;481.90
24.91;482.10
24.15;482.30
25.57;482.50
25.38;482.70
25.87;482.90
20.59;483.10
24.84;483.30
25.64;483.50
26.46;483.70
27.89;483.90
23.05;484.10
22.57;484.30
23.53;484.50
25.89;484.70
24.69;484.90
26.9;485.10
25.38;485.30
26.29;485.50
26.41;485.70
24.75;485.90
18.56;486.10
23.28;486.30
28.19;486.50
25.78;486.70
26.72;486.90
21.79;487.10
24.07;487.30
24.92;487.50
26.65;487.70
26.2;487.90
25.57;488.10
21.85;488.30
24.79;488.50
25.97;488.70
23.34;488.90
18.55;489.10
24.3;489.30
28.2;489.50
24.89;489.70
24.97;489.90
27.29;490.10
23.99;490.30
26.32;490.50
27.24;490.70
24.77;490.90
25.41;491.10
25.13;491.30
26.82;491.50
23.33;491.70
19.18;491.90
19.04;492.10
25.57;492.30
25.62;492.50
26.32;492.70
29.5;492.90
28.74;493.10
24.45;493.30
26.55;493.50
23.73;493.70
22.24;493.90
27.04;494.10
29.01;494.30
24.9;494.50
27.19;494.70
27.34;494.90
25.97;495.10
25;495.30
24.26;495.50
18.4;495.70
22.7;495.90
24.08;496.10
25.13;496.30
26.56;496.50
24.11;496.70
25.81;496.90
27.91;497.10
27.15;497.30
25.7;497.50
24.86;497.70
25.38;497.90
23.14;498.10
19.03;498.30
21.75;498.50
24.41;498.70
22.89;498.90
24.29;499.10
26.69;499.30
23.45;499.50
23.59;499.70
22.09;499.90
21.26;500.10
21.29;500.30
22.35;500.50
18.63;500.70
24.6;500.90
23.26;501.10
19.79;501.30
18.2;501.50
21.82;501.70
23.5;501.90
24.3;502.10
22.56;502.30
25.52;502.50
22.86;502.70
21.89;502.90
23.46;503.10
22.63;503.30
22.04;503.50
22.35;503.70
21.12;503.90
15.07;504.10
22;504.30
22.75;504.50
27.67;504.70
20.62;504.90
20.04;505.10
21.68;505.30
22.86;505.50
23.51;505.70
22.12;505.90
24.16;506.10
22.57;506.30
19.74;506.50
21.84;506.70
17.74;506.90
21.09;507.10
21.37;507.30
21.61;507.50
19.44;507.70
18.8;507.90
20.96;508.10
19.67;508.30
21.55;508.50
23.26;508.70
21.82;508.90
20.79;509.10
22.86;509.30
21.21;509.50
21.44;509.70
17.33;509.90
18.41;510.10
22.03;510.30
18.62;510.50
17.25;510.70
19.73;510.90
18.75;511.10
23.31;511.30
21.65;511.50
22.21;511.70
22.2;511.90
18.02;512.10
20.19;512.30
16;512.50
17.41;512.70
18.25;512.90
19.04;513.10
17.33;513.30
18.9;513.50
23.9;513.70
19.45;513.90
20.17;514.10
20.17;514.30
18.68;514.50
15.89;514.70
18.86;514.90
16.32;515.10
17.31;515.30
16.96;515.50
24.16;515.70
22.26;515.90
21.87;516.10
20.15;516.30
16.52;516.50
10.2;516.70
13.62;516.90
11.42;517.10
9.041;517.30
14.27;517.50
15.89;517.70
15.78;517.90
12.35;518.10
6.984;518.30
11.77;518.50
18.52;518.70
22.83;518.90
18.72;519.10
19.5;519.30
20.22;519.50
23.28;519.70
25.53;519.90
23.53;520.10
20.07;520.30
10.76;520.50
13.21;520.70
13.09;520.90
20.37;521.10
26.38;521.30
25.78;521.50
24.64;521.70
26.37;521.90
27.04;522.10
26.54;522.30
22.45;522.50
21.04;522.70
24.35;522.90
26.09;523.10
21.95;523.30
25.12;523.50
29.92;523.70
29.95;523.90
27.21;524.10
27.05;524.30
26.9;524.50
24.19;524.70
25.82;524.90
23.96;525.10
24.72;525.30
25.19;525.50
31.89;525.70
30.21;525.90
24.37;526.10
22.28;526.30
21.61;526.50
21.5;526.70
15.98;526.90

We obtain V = 0.19 mag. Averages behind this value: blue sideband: 25.9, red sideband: 21.9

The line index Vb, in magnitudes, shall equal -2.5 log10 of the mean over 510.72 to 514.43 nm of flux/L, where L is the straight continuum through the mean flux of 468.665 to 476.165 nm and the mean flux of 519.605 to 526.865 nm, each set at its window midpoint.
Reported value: 0.23 mag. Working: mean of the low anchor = 25.9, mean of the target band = 19.8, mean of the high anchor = 23.9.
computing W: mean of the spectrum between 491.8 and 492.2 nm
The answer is 19.1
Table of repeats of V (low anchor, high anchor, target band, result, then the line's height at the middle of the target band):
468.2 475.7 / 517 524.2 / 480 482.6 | -0.088 mag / 25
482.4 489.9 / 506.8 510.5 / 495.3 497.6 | -0.087 mag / 22.8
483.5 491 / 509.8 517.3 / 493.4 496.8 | -0.086 mag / 23.1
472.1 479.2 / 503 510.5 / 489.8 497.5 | -0.102 mag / 23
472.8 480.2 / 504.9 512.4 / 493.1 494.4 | -0.129 mag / 22.9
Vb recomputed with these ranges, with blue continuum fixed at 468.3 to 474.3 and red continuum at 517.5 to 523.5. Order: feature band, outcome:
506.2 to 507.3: 0.054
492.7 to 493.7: -0.156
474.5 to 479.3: 0.001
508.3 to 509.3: -0.013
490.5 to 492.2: -0.025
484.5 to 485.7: -0.066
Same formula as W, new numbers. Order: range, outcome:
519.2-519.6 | 19.9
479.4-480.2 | 26.1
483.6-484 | 27.2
